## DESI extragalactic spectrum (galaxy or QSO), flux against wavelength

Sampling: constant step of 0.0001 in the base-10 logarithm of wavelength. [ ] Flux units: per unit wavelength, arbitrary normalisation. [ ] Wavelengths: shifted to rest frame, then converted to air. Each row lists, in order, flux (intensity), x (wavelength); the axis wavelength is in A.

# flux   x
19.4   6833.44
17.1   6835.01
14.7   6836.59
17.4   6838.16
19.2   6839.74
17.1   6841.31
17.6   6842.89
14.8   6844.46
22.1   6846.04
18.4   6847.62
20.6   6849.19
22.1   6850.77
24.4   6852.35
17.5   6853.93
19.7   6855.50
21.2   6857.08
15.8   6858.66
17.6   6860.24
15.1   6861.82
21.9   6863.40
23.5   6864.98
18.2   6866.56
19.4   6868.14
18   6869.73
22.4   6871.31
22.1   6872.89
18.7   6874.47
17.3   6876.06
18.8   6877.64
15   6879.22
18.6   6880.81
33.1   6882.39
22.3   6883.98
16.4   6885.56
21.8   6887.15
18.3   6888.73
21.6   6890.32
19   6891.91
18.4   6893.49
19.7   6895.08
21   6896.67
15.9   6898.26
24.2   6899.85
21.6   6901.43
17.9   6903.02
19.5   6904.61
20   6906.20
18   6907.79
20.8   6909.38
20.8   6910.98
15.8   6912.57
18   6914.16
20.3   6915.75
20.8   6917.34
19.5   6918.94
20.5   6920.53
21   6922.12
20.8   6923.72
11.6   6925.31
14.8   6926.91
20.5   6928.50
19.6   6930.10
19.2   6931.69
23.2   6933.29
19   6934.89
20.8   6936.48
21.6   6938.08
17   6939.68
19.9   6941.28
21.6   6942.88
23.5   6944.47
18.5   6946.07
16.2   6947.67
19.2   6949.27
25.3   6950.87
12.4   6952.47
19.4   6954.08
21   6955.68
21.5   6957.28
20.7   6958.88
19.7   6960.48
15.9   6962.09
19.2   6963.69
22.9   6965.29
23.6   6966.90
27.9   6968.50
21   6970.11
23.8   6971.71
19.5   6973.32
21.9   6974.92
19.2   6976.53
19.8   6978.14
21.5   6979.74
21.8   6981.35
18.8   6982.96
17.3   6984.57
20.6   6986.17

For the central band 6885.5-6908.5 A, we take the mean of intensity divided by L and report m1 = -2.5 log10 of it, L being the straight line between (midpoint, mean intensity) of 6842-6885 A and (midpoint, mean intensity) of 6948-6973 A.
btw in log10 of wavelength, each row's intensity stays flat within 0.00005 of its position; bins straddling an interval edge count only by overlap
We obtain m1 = 0.027 mag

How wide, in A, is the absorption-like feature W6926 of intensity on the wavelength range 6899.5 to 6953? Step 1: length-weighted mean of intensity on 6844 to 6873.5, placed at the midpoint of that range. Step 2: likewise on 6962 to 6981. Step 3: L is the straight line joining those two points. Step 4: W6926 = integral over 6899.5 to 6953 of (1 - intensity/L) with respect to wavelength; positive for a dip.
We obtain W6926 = 3.4 A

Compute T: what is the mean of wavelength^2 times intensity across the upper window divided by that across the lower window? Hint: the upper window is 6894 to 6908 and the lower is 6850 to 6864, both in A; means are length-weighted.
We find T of 1.03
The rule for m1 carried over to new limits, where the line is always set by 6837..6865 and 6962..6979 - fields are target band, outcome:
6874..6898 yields -0.01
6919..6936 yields 0.09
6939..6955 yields 0.09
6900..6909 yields 0.02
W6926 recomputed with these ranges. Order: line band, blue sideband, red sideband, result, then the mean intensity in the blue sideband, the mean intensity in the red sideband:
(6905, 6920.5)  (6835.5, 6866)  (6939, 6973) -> 0.36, 19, 20.5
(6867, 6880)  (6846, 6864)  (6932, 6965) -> 0.45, 19.6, 19.8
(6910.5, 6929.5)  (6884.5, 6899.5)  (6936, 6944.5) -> 1.25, 19.3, 20.5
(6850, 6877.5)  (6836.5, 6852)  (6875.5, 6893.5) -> -0.36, 18.7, 20.2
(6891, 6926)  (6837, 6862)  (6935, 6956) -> -0.03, 18.8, 19.7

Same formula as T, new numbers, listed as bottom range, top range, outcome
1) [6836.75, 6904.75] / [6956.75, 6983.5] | 1.11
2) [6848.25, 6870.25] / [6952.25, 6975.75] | 1.10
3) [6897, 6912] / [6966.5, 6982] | 1.13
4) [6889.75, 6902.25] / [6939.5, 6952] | 1.01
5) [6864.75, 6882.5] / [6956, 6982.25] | 1.10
